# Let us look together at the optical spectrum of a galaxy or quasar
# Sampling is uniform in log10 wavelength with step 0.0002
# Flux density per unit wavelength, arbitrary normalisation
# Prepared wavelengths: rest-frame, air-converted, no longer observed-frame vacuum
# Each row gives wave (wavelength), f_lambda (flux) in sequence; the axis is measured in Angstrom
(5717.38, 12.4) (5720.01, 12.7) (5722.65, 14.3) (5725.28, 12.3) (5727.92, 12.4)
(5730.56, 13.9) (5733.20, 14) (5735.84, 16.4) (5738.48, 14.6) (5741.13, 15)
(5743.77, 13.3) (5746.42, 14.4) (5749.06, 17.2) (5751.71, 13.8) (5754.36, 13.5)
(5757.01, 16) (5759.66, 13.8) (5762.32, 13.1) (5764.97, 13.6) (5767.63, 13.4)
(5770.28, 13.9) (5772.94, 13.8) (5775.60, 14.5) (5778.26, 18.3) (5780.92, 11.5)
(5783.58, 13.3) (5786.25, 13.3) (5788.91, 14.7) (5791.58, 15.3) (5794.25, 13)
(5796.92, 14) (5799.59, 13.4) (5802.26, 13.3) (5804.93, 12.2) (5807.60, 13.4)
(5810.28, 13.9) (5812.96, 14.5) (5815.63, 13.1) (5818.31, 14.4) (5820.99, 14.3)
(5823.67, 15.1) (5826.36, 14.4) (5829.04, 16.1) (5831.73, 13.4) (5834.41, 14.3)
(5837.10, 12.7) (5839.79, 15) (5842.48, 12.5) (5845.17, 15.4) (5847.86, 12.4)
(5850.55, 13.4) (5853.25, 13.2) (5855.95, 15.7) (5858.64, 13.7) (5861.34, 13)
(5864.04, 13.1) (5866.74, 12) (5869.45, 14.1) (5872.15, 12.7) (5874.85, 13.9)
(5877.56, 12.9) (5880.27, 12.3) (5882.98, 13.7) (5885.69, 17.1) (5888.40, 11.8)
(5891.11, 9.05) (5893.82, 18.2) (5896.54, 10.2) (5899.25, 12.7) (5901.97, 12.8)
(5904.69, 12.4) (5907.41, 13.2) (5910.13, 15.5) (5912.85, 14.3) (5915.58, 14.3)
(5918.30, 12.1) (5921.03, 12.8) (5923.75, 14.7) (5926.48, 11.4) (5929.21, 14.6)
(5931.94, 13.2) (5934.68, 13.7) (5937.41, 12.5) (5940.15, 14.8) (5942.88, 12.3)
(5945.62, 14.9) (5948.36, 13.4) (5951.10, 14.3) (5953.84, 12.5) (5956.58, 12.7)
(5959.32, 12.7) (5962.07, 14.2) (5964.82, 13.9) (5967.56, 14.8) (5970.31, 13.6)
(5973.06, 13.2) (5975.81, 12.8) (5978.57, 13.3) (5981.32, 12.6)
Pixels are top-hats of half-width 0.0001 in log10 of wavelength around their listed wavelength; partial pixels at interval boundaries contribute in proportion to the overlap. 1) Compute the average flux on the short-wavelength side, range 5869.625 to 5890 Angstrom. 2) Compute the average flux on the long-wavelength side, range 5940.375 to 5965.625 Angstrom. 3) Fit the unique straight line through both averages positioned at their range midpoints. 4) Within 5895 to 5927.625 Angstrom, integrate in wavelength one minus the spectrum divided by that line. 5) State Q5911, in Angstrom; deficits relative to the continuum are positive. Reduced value 0.98 Angstrom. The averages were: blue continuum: 13.5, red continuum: 13.5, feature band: 13.1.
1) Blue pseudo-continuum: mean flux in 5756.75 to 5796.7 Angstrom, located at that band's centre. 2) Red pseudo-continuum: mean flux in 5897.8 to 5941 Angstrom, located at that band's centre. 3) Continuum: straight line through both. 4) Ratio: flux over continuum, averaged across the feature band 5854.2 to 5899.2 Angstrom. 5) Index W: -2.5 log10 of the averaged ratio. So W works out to 0.02 mag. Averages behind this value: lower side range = 14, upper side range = 13.4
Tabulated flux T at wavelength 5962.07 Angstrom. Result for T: 14.2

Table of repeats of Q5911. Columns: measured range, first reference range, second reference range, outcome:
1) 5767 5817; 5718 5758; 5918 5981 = 0.6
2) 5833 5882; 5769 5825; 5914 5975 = 1.1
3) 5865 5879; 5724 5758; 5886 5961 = 0.5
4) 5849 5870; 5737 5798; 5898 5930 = 0.3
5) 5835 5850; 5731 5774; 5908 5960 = 0.3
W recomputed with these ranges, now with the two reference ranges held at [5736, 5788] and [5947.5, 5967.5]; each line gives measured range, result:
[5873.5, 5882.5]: 0.06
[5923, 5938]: 0.02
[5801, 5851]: 0.01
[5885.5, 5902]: 0.07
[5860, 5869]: 0.08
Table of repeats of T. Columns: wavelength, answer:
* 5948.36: 13.4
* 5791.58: 15.3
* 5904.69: 12.4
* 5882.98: 13.7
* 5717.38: 12.4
